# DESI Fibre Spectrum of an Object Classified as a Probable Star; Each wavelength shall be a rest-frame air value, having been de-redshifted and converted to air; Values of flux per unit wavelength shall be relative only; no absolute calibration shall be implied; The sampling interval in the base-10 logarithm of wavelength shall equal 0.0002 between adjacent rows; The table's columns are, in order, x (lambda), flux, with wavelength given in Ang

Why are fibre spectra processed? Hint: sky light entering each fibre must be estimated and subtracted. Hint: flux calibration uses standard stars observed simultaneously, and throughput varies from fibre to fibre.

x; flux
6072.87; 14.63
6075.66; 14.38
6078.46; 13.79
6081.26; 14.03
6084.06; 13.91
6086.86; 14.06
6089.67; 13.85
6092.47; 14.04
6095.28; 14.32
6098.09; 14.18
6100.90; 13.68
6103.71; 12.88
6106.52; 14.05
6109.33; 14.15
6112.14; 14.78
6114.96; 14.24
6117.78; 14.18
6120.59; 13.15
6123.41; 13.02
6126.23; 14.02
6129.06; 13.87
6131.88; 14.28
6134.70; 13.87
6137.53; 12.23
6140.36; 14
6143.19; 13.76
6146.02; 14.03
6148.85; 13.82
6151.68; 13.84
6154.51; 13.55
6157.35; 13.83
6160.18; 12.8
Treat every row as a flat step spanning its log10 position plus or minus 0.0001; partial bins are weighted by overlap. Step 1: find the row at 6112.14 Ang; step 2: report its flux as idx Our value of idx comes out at 14.78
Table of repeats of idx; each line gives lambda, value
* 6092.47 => 14.04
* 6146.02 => 14.03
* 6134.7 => 13.87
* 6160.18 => 12.8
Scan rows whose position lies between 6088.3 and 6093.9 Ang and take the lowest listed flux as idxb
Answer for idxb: 13.85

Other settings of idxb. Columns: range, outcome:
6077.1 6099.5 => 13.79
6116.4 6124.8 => 13.02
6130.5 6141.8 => 12.23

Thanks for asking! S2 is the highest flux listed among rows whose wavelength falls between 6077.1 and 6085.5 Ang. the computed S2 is 14.03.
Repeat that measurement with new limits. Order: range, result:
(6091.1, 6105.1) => 14.32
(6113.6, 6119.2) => 14.24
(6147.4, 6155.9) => 13.84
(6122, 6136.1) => 14.28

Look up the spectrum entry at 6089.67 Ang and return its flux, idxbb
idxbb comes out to 13.85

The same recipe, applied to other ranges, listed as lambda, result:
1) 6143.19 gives 13.76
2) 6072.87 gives 14.63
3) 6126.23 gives 14.02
